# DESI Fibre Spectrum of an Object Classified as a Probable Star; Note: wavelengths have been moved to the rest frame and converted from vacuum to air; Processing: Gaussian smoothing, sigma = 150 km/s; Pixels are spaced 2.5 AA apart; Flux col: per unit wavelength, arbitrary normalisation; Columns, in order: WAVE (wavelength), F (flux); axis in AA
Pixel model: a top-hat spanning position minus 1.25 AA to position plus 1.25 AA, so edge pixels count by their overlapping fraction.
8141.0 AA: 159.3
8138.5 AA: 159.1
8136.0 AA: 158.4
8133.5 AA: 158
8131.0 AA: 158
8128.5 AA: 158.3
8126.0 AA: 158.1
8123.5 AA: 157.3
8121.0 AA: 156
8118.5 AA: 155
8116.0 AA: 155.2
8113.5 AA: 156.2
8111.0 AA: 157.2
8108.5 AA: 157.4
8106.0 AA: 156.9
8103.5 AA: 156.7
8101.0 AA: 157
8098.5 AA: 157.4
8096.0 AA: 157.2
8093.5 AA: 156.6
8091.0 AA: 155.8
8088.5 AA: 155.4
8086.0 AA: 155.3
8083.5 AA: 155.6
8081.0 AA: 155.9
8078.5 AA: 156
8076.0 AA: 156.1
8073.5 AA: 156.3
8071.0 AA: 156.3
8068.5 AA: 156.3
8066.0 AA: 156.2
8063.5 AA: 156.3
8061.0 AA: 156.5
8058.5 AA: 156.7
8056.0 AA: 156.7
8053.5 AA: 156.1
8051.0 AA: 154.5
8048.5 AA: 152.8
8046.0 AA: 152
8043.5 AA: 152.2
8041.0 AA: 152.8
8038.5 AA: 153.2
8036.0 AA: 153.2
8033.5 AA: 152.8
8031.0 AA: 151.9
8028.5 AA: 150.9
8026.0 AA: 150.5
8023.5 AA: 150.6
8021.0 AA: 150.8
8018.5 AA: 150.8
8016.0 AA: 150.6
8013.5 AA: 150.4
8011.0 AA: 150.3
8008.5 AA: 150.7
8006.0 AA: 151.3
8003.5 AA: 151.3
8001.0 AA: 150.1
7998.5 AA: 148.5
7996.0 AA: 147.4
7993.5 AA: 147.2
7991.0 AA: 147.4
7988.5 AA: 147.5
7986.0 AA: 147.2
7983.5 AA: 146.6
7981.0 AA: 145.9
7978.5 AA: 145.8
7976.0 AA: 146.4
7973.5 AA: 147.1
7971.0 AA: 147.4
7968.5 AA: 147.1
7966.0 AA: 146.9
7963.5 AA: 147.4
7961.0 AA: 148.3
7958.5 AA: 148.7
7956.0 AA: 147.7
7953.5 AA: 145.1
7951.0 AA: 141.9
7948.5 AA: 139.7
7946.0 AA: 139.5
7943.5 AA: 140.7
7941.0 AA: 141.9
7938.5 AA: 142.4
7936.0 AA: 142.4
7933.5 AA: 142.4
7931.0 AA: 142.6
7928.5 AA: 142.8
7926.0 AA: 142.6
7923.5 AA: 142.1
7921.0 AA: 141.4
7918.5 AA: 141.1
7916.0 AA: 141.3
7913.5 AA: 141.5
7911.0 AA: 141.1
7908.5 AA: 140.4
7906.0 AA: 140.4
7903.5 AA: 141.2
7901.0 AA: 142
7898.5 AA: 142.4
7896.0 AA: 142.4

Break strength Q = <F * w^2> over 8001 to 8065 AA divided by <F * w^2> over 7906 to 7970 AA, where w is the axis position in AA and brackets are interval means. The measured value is 1.09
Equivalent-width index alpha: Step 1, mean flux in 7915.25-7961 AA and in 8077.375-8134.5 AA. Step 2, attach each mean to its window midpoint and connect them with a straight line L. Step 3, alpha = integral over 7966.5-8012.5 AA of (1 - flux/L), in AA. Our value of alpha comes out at -0.3 AA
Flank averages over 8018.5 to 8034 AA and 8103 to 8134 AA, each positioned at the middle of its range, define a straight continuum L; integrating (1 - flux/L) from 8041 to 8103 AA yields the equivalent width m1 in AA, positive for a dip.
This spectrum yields -0.7 AA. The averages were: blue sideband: 151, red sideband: 157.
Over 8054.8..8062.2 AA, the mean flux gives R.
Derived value 157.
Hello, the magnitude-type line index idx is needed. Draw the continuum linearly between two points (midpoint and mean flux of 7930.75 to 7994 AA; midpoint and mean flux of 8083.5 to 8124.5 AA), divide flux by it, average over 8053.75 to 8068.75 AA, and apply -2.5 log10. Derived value -0.02 mag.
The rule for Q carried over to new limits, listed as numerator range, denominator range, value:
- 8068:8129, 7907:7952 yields 1.15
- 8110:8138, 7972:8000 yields 1.11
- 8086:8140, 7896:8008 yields 1.13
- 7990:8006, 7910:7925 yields 1.07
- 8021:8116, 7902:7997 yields 1.11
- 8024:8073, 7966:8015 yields 1.06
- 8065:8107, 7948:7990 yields 1.10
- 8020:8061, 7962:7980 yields 1.06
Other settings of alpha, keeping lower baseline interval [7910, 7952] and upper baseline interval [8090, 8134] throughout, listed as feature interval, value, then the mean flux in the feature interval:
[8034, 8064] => -0.54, 154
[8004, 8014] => -0.17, 151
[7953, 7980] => -0.47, 147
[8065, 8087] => -0.31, 156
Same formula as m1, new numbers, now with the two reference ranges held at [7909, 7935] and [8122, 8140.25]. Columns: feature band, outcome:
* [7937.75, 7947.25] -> 0.2 AA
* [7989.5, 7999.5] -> 0.0 AA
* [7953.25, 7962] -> -0.2 AA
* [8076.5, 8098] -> -0.2 AA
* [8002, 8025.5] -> -0.3 AA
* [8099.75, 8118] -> 0.0 AA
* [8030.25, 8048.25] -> -0.2 AA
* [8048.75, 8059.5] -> -0.2 AA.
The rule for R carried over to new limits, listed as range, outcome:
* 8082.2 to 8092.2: 156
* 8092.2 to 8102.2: 157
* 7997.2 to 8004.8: 150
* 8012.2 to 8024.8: 151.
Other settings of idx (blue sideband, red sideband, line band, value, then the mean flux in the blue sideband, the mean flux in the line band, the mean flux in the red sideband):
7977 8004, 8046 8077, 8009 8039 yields 0.00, 148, 151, 156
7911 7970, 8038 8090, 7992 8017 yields 0.00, 143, 150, 155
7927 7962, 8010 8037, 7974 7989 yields 0.00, 143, 147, 151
